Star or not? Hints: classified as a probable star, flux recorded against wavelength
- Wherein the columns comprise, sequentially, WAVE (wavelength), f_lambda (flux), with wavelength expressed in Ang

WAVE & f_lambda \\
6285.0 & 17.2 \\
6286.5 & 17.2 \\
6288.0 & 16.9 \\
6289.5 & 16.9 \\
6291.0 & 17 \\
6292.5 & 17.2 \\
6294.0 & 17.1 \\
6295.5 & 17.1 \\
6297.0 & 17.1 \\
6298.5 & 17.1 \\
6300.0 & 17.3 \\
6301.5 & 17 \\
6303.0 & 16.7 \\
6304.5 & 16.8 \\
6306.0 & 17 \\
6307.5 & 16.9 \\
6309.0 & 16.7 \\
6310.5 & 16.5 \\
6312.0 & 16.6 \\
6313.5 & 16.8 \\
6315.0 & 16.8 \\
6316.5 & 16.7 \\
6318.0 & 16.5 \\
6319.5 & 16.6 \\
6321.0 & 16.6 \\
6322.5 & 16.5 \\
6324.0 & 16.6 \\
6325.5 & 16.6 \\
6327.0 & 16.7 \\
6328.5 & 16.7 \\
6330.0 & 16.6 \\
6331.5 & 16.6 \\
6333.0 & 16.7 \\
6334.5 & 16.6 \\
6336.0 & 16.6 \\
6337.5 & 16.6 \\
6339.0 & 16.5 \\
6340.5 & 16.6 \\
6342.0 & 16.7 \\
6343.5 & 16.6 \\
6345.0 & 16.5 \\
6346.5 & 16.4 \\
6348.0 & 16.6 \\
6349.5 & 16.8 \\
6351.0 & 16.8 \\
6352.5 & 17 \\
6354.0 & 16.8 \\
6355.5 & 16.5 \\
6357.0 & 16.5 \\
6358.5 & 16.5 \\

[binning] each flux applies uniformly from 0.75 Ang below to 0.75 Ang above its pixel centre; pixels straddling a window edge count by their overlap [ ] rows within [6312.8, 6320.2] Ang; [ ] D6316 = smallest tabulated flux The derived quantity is 16.5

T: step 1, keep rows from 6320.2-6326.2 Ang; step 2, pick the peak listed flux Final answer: 16.6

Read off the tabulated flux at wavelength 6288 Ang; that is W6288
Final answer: 16.9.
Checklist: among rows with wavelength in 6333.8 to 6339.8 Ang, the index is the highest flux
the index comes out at 16.6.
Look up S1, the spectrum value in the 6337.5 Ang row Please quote 16.6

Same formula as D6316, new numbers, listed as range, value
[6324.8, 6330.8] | 16.6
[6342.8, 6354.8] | 16.4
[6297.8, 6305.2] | 16.7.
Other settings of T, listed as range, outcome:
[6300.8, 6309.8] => 17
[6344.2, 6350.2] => 16.8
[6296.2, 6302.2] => 17.3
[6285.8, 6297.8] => 17.2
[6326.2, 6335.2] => 16.7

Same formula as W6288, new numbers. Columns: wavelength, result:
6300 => 17.3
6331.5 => 16.6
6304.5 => 16.8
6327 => 16.7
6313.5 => 16.8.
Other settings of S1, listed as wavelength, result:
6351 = 16.8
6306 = 17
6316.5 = 16.7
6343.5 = 16.6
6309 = 16.7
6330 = 16.6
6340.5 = 16.6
